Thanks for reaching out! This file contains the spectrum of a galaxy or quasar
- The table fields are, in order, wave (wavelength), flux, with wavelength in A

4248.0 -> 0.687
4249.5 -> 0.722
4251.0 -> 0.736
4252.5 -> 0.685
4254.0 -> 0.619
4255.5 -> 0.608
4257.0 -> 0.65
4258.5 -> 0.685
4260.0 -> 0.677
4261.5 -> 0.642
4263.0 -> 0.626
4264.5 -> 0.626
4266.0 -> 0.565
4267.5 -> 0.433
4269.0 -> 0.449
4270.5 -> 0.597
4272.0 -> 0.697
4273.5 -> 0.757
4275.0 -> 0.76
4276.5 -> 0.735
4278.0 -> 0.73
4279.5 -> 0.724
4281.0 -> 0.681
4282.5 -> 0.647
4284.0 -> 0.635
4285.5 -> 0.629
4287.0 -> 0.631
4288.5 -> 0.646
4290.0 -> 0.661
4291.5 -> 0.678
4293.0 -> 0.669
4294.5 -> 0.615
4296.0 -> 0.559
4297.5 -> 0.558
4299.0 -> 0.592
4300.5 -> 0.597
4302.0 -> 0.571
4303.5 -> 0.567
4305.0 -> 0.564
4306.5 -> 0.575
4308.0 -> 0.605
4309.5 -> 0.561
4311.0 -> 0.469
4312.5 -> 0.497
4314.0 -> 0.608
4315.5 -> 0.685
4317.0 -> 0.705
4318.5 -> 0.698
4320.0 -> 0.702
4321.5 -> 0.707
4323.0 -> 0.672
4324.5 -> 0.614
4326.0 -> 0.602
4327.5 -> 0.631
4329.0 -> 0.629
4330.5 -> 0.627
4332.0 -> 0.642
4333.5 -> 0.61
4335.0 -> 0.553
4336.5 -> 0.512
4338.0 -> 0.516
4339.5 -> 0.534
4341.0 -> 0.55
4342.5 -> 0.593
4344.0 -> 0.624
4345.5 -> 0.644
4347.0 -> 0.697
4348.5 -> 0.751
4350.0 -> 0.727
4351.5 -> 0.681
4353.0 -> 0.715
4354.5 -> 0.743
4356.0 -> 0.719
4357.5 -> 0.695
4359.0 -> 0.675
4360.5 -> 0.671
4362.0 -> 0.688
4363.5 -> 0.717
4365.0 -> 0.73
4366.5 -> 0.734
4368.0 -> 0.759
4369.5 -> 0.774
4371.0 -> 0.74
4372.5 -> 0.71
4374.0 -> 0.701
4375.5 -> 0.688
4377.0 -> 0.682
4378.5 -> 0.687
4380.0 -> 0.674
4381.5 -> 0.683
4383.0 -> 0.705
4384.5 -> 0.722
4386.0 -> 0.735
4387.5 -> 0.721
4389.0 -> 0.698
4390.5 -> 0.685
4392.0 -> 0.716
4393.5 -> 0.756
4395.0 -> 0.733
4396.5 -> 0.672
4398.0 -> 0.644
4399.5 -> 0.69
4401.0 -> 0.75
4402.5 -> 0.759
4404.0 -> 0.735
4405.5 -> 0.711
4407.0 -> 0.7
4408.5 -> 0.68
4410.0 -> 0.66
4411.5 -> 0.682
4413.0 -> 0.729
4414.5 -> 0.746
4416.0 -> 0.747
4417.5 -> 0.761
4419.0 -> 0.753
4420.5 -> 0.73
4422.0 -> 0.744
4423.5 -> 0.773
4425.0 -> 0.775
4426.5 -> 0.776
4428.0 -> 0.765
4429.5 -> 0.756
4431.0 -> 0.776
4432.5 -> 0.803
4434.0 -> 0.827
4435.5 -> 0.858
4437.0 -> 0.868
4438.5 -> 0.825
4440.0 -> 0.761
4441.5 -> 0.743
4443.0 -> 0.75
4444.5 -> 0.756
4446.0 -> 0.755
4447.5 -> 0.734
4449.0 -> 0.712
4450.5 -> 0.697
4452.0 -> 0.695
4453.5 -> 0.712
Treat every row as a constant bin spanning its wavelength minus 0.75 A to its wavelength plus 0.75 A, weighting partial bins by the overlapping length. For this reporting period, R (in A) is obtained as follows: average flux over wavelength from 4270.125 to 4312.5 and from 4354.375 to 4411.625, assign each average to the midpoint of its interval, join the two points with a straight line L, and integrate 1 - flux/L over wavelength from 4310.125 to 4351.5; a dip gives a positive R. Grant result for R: 2.55 A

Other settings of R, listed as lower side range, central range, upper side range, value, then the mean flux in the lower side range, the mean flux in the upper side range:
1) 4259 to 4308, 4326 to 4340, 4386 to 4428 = 1.69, 0.628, 0.724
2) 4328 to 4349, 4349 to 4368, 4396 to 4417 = -2.26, 0.604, 0.709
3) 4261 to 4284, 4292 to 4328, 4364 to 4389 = 3.24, 0.644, 0.715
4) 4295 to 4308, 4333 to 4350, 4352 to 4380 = 1.46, 0.576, 0.711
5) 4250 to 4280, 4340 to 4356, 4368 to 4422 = 0.43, 0.65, 0.714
